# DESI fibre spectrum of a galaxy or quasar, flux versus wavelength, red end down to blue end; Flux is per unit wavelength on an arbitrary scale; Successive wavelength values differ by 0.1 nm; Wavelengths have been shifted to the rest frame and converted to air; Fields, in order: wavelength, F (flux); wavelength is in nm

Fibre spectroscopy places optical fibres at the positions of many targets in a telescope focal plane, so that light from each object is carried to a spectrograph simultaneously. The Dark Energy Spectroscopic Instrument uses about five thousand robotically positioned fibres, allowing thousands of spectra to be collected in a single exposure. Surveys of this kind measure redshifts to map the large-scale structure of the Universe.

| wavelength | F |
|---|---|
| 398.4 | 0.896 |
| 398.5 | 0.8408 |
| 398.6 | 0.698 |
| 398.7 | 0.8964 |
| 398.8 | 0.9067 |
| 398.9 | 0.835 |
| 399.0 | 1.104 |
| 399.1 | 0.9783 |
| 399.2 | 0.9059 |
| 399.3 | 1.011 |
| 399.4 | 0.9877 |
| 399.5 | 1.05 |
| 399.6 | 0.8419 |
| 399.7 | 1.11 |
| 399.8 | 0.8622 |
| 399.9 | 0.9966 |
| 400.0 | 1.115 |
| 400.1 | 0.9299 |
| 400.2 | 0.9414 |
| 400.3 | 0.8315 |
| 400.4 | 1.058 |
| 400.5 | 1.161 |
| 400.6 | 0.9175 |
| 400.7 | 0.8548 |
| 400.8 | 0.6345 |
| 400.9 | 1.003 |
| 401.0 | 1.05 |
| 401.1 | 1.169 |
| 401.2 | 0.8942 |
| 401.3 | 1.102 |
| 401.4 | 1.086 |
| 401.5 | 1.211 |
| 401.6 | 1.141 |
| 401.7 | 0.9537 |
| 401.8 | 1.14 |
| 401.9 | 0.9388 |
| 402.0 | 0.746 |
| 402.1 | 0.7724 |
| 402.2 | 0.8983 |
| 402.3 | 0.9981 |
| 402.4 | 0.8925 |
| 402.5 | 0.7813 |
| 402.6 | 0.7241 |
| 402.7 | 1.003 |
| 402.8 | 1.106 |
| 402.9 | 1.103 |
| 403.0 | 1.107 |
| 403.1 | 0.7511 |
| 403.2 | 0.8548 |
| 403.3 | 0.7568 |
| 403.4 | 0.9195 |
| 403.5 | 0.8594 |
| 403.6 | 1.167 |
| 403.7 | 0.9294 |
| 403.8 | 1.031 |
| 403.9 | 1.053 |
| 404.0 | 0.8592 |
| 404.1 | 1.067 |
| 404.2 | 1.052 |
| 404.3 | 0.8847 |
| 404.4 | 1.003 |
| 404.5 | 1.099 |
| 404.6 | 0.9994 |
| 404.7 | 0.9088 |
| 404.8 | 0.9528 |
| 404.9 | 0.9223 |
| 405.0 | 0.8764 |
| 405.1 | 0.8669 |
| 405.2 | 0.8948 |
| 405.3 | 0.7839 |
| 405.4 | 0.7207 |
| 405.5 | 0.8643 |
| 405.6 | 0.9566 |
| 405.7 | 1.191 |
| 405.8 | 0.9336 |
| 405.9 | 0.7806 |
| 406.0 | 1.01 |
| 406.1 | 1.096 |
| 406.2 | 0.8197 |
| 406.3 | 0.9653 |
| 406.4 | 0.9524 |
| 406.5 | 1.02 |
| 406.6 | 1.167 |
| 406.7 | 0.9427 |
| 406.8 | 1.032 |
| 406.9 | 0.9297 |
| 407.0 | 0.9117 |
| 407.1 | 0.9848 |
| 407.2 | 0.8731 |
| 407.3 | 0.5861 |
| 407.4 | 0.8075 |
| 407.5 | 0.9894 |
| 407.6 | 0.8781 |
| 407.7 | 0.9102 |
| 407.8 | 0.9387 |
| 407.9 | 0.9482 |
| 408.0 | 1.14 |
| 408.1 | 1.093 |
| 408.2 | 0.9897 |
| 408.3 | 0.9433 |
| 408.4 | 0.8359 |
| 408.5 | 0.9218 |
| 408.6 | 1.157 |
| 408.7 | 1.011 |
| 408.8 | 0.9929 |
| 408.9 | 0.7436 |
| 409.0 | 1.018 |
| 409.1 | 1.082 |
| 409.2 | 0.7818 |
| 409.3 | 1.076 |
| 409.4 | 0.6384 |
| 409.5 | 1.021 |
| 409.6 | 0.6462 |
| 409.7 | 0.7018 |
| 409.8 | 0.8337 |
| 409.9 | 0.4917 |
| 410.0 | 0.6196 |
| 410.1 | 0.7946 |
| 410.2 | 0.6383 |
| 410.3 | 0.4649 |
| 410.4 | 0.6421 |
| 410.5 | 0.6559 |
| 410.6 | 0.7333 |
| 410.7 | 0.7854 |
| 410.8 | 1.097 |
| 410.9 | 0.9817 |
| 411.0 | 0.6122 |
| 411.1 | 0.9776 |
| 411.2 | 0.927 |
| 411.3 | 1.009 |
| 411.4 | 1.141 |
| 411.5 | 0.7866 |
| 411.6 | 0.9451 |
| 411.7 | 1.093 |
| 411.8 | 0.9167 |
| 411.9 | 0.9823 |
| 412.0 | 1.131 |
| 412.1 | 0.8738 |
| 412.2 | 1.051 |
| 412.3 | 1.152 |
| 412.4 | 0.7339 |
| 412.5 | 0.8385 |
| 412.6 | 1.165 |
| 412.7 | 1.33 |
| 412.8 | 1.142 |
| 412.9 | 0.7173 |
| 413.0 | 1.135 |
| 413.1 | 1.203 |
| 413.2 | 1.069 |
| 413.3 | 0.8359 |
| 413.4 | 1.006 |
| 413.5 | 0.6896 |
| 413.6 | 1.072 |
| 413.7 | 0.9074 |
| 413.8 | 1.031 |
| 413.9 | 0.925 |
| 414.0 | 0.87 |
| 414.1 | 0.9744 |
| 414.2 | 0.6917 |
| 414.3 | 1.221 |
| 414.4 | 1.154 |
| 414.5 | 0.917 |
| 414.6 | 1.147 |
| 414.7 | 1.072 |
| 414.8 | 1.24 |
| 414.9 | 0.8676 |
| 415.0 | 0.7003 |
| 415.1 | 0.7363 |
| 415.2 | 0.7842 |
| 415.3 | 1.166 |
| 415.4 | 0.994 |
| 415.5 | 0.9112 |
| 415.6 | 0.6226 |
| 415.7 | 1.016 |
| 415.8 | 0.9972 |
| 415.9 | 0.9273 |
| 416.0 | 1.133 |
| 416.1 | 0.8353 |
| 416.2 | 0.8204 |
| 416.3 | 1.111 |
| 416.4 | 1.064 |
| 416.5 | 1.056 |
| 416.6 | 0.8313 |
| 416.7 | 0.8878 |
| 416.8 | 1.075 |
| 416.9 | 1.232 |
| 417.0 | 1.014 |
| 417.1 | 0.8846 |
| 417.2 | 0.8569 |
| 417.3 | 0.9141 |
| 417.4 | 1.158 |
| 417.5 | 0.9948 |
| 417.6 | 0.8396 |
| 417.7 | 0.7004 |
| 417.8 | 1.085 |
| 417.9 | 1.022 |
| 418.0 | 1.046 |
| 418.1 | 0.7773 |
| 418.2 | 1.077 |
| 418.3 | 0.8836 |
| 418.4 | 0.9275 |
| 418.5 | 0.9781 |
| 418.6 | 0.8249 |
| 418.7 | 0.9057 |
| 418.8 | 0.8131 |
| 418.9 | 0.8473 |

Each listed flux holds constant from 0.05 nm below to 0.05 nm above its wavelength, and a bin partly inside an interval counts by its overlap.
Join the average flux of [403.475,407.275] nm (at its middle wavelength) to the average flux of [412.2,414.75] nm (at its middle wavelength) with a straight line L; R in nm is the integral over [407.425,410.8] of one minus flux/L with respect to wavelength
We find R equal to 0.42 nm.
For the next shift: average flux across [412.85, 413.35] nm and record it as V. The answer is 0.992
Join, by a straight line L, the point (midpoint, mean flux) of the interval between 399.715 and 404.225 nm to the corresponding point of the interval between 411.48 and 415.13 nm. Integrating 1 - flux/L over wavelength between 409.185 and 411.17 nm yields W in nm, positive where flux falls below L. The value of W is 0.44 nm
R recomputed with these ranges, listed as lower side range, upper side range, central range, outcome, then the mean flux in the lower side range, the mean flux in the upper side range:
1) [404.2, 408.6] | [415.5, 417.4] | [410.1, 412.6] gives 0.175 nm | 0.942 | 0.964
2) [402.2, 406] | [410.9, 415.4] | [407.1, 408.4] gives 0.040 nm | 0.937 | 0.976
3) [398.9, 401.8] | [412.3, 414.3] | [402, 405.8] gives 0.222 nm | 0.996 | 0.976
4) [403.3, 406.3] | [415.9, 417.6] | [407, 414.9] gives 0.343 nm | 0.945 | 0.985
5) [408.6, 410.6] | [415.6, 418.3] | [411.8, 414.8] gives -0.427 nm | 0.79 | 0.967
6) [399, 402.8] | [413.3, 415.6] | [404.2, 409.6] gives 0.116 nm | 0.968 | 0.948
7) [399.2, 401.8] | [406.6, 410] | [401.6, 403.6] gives 0.102 nm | 0.998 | 0.904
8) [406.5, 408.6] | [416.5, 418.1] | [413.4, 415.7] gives 0.041 nm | 0.948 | 0.966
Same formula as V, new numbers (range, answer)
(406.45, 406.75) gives 1.04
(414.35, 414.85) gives 1.11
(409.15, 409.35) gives 0.929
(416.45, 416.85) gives 0.963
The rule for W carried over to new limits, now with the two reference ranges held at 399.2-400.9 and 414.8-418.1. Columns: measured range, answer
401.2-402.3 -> -0.04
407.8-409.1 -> -0.04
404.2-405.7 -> 0.05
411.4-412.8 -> -0.09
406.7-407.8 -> 0.07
